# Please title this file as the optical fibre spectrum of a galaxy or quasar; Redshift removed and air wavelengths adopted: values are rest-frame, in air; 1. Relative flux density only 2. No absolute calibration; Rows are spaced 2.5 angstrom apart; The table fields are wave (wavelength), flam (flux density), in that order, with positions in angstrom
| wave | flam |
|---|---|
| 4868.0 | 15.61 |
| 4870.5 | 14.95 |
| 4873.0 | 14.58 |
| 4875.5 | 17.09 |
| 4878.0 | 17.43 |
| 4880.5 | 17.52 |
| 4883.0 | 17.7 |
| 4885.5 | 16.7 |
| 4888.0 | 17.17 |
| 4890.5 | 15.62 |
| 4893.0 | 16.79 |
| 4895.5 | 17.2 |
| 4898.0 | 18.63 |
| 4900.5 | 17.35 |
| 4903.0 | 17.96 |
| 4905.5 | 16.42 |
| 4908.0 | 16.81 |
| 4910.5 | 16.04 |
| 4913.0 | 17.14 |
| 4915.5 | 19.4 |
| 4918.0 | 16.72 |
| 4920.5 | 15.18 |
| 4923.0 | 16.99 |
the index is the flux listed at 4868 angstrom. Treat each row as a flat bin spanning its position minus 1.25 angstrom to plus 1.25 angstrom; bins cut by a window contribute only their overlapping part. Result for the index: 15.61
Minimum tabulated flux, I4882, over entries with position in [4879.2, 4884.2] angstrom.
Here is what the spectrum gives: 17.52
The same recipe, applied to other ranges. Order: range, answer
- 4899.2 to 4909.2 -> 16.42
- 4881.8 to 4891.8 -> 15.62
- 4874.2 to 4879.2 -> 17.09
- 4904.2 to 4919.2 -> 16.04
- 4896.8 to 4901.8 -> 17.35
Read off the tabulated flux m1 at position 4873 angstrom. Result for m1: 14.58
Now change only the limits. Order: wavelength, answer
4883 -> 17.7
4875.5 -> 17.09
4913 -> 17.14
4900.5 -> 17.35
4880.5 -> 17.52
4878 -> 17.43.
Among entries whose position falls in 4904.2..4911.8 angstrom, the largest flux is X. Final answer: 16.81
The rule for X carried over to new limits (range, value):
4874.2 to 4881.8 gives 17.52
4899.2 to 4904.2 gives 17.96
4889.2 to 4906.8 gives 18.63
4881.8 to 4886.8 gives 17.7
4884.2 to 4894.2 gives 17.17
